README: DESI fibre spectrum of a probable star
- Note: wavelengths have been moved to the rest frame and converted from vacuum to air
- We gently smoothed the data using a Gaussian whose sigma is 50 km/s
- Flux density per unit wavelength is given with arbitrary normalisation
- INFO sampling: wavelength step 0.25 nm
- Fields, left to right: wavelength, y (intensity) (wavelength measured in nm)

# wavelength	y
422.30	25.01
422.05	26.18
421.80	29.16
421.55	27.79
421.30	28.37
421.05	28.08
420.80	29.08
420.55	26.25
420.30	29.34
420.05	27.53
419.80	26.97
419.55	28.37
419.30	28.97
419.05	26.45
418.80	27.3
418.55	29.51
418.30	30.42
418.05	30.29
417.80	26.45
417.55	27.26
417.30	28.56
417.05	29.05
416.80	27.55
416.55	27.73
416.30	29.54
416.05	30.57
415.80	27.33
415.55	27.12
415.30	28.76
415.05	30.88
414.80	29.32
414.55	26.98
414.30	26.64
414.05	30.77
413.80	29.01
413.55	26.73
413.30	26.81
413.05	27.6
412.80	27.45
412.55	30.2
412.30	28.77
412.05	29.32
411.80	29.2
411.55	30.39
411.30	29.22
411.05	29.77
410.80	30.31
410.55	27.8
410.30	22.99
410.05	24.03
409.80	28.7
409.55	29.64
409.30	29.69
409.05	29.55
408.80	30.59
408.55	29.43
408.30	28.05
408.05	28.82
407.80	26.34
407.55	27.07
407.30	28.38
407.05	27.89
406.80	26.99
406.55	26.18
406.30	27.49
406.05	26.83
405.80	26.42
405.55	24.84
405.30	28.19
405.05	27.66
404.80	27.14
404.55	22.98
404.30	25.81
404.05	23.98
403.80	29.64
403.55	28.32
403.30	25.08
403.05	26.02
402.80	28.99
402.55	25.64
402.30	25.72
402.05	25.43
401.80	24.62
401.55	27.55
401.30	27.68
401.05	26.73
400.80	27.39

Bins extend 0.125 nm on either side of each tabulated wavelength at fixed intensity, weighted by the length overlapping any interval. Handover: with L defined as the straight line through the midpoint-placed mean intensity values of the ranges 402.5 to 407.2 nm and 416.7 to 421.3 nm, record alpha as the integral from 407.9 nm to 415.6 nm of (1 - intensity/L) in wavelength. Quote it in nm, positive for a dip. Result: -0.32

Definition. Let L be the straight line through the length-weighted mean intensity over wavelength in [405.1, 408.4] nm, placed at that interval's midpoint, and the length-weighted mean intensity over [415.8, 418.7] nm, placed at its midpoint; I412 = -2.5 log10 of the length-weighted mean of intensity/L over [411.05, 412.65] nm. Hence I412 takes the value -0.060 mag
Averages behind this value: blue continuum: 27.2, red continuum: 28.7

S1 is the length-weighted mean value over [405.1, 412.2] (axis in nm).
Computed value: 28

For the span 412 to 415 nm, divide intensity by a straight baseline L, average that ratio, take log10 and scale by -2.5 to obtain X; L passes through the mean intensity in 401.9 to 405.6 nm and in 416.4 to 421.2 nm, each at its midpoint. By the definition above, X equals -0.03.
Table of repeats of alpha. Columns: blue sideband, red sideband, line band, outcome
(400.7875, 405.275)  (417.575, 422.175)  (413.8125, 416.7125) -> -0.11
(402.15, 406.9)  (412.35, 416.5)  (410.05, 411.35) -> 0.01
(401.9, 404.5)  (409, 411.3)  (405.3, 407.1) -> 0.02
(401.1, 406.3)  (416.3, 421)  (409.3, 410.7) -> 0.01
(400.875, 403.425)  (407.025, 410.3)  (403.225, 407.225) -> 0.08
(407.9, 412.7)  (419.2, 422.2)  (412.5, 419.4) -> -0.01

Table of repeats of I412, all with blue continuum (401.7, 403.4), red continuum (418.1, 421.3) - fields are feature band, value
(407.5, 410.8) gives -0.05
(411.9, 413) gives -0.06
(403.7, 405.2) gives 0.00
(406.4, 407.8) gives -0.03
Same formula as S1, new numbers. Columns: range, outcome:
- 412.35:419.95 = 28.4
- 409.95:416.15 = 28.3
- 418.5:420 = 27.8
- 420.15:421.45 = 28.2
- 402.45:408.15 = 26.8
